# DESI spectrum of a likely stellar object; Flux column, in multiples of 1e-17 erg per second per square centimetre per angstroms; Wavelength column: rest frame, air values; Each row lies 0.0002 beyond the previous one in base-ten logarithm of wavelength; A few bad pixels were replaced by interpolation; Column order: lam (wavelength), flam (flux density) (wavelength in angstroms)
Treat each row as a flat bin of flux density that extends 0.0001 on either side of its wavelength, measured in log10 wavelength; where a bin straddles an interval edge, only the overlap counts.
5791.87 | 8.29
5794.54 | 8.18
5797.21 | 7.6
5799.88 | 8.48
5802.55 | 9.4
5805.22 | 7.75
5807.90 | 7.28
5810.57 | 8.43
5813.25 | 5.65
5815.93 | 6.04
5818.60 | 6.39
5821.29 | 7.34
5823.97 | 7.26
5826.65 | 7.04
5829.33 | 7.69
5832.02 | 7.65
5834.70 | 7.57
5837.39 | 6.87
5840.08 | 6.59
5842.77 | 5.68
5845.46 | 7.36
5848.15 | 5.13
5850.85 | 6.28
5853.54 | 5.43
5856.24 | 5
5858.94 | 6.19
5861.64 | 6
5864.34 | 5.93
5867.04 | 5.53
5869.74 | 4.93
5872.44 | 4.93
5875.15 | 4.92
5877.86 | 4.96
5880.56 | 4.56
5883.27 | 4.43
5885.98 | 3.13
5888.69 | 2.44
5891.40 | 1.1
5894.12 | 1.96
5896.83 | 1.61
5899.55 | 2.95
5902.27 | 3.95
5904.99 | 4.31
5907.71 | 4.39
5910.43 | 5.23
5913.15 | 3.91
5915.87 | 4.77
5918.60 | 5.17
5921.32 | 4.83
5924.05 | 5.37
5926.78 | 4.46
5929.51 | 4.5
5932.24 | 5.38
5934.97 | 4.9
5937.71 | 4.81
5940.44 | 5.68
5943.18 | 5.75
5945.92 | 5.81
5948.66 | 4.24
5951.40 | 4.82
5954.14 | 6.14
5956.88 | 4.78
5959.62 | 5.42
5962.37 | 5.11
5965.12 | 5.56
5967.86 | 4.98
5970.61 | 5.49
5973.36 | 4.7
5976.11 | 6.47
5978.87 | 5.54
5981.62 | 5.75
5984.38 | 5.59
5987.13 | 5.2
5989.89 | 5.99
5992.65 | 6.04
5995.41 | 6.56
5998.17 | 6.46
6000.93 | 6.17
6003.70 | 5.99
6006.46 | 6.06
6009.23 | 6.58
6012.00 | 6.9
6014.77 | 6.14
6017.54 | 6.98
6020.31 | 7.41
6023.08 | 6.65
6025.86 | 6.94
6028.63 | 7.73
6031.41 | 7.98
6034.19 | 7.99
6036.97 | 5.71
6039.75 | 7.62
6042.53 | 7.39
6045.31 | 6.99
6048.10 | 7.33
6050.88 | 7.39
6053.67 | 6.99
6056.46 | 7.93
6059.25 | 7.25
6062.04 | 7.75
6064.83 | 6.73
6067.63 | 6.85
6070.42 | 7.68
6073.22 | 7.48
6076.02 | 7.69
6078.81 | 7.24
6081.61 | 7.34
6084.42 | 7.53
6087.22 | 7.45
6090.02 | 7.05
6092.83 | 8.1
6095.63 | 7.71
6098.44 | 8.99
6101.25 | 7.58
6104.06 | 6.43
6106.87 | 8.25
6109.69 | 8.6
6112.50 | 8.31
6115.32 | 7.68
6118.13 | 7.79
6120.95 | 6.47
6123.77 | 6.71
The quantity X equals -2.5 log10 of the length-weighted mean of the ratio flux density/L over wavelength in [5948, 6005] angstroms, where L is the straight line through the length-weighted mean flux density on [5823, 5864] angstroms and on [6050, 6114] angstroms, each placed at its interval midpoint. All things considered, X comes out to 0.26 mag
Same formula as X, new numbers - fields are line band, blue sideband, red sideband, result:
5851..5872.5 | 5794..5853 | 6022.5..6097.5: 0.273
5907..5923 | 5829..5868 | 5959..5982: 0.223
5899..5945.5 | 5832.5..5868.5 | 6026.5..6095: 0.347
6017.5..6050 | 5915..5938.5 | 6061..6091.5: -0.093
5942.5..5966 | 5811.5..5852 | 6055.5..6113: 0.331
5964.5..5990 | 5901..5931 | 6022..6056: 0.082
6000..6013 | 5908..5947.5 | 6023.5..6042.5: 0.066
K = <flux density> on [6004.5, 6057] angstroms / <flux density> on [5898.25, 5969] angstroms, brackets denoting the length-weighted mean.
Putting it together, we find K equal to 1.4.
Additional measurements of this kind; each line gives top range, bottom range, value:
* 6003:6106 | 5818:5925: 1.41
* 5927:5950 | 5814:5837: 0.72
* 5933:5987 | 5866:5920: 1.35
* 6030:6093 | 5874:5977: 1.62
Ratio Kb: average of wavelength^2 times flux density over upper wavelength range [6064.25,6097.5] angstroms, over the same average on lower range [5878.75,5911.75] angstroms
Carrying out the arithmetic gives 2.36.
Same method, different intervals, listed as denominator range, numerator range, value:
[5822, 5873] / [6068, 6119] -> 1.33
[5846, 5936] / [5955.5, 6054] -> 1.46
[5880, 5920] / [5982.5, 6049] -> 1.94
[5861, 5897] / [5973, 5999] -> 1.50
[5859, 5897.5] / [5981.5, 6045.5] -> 1.68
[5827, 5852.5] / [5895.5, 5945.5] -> 0.70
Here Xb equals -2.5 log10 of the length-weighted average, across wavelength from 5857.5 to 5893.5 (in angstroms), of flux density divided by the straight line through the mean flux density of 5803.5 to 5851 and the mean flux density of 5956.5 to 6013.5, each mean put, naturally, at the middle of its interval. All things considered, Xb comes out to 0.419 mag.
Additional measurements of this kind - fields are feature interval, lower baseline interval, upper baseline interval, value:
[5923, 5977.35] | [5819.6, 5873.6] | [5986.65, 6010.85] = 0.19 mag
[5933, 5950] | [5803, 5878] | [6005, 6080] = 0.29 mag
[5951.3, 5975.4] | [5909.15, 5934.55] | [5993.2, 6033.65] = 0.09 mag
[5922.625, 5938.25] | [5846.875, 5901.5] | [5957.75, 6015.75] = 0.04 mag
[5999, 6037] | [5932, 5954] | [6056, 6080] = -0.05 mag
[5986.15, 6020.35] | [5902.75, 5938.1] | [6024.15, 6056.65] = 0.03 mag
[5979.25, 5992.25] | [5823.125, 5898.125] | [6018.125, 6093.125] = 0.17 mag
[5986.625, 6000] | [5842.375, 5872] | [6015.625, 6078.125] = 0.12 mag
